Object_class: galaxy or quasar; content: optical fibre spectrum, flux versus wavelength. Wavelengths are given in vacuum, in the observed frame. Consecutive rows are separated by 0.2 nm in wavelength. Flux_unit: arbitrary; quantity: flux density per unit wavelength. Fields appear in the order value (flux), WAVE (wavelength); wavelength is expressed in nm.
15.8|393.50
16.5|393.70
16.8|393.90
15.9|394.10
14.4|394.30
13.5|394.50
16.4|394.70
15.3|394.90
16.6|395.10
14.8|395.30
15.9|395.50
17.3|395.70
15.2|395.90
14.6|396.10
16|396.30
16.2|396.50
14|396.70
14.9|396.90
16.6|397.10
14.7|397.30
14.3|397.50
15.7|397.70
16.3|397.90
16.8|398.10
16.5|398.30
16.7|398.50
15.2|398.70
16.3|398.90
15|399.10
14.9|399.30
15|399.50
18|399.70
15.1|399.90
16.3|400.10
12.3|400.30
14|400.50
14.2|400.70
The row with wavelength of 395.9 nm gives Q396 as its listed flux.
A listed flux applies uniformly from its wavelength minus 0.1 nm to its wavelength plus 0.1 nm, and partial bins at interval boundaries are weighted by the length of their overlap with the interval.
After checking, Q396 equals 15.2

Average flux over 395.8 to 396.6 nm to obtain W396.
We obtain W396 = 15.5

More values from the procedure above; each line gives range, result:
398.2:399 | 16.2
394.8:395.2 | 15.9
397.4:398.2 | 15.8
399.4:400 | 16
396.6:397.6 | 14.9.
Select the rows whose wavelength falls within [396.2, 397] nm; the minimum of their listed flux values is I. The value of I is 14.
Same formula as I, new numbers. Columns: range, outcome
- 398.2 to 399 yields 15.2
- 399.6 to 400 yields 15.1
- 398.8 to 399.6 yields 14.9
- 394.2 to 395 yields 13.5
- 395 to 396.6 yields 14.6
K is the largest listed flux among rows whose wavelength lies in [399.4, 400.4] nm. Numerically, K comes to 18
